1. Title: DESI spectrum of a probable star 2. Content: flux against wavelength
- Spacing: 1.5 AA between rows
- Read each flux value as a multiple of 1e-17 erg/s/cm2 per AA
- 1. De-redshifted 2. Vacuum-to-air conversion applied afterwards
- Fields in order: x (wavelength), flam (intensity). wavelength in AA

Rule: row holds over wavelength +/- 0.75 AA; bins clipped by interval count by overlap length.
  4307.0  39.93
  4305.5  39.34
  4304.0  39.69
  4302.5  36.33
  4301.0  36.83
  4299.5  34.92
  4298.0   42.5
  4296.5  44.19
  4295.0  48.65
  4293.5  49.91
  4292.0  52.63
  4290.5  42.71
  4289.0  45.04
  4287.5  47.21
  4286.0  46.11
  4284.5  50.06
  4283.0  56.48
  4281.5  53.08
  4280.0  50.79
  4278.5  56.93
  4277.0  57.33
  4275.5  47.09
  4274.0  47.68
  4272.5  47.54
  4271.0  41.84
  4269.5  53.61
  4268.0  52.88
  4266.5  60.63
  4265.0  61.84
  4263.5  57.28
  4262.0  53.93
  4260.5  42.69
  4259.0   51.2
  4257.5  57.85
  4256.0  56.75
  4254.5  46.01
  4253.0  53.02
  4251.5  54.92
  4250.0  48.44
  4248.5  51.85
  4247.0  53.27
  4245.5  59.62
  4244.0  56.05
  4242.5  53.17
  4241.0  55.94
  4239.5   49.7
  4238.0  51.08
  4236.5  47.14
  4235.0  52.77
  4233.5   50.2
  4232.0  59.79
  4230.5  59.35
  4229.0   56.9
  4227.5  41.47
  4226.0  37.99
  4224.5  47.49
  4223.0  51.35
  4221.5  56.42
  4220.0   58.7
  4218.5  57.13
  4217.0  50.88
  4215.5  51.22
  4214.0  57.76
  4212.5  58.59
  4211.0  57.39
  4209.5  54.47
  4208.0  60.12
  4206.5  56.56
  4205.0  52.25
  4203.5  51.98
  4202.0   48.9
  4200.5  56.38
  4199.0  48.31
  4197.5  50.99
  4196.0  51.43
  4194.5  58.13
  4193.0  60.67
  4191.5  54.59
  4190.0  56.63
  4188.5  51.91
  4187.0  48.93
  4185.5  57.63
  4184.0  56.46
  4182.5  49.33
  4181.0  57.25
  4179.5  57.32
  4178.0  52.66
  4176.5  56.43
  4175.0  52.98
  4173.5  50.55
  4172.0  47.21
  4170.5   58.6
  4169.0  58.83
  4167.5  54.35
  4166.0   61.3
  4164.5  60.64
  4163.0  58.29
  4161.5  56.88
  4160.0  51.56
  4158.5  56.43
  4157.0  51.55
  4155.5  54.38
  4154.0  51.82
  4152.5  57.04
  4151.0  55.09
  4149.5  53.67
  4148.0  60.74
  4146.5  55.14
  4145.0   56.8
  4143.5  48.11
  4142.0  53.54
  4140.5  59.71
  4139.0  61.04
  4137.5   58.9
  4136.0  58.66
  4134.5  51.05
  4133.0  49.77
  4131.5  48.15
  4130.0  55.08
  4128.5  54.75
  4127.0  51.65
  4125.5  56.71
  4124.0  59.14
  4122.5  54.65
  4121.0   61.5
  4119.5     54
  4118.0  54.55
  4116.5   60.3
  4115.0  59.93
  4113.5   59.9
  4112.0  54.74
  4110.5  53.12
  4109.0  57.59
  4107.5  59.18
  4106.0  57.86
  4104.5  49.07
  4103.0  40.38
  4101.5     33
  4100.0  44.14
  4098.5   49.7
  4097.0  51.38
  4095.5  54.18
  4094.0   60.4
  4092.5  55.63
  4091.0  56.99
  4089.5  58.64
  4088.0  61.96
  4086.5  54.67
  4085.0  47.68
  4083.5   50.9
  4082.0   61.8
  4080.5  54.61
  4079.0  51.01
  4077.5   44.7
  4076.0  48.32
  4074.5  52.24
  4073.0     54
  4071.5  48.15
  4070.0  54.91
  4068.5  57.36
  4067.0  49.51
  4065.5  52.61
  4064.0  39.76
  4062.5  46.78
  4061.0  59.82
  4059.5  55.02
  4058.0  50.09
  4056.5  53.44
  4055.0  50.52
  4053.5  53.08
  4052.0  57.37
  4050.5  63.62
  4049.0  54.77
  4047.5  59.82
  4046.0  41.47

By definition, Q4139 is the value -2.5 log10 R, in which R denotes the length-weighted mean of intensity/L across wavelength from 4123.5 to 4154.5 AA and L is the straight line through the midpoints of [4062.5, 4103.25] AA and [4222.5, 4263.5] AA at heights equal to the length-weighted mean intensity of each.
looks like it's -0.070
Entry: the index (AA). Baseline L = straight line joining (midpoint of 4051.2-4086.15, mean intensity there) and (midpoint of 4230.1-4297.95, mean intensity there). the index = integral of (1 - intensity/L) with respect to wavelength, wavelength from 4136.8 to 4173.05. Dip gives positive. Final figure -2.78 AA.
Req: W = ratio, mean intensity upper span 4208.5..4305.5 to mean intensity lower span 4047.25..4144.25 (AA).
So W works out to 0.9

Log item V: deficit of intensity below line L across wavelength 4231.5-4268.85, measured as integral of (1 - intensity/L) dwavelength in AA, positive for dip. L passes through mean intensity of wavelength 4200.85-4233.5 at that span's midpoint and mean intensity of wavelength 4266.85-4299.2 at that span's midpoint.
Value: -1.5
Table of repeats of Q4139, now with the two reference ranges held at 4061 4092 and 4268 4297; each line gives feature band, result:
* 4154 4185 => -0.080 mag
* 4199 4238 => -0.057 mag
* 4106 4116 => -0.109 mag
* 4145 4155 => -0.085 mag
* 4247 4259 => -0.056 mag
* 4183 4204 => -0.060 mag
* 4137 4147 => -0.092 mag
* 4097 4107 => 0.126 mag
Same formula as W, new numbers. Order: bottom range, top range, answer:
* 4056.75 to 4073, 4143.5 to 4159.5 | 1.06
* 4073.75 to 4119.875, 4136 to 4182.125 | 1.04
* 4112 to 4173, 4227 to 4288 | 0.94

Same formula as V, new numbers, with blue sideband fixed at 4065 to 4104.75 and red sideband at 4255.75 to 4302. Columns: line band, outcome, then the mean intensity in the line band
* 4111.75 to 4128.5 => -1.8 AA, 57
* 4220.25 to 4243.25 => -0.6 AA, 51.5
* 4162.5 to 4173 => -1.2 AA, 56.8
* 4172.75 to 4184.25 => -0.7 AA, 54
